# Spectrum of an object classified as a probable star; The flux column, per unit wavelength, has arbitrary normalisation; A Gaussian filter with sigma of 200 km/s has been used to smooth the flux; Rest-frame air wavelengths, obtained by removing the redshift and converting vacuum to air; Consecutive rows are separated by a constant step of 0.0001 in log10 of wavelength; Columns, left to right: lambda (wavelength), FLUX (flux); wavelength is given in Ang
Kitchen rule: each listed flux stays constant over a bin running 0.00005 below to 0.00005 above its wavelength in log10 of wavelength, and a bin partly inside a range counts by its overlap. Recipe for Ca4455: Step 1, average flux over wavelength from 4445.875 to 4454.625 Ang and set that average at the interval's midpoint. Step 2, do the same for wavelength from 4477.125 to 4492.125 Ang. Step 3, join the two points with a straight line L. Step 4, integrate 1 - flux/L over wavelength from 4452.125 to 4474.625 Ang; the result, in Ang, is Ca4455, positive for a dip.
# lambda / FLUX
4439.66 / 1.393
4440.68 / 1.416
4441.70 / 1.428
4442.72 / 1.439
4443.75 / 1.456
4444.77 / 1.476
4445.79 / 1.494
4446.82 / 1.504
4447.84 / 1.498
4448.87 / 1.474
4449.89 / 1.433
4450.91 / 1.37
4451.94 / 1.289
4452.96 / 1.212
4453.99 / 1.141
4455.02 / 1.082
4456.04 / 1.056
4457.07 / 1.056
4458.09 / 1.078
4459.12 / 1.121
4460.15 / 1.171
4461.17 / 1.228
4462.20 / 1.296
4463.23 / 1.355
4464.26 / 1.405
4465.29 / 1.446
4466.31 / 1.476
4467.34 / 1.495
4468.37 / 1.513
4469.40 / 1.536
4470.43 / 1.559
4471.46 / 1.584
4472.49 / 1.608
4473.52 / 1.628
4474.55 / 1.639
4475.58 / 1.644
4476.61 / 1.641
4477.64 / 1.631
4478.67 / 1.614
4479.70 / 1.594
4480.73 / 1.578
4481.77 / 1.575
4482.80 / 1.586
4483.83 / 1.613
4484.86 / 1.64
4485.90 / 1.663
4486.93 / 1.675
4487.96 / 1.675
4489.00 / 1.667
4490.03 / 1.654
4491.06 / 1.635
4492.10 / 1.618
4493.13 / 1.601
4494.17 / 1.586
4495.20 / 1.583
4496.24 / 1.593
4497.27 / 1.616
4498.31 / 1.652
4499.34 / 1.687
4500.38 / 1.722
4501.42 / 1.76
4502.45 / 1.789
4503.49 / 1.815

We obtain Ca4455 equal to 2.0 Ang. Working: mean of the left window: 1.37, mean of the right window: 1.63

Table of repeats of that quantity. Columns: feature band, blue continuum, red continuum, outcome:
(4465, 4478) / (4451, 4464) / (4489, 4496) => -2.0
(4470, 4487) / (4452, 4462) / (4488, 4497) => -2.2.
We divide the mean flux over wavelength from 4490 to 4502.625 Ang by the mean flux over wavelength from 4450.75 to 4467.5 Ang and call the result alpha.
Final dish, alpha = 1.3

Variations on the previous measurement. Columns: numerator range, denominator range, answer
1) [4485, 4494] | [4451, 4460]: 1.44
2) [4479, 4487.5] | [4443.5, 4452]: 1.11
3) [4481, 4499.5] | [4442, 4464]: 1.25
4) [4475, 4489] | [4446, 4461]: 1.30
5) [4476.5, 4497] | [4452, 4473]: 1.23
